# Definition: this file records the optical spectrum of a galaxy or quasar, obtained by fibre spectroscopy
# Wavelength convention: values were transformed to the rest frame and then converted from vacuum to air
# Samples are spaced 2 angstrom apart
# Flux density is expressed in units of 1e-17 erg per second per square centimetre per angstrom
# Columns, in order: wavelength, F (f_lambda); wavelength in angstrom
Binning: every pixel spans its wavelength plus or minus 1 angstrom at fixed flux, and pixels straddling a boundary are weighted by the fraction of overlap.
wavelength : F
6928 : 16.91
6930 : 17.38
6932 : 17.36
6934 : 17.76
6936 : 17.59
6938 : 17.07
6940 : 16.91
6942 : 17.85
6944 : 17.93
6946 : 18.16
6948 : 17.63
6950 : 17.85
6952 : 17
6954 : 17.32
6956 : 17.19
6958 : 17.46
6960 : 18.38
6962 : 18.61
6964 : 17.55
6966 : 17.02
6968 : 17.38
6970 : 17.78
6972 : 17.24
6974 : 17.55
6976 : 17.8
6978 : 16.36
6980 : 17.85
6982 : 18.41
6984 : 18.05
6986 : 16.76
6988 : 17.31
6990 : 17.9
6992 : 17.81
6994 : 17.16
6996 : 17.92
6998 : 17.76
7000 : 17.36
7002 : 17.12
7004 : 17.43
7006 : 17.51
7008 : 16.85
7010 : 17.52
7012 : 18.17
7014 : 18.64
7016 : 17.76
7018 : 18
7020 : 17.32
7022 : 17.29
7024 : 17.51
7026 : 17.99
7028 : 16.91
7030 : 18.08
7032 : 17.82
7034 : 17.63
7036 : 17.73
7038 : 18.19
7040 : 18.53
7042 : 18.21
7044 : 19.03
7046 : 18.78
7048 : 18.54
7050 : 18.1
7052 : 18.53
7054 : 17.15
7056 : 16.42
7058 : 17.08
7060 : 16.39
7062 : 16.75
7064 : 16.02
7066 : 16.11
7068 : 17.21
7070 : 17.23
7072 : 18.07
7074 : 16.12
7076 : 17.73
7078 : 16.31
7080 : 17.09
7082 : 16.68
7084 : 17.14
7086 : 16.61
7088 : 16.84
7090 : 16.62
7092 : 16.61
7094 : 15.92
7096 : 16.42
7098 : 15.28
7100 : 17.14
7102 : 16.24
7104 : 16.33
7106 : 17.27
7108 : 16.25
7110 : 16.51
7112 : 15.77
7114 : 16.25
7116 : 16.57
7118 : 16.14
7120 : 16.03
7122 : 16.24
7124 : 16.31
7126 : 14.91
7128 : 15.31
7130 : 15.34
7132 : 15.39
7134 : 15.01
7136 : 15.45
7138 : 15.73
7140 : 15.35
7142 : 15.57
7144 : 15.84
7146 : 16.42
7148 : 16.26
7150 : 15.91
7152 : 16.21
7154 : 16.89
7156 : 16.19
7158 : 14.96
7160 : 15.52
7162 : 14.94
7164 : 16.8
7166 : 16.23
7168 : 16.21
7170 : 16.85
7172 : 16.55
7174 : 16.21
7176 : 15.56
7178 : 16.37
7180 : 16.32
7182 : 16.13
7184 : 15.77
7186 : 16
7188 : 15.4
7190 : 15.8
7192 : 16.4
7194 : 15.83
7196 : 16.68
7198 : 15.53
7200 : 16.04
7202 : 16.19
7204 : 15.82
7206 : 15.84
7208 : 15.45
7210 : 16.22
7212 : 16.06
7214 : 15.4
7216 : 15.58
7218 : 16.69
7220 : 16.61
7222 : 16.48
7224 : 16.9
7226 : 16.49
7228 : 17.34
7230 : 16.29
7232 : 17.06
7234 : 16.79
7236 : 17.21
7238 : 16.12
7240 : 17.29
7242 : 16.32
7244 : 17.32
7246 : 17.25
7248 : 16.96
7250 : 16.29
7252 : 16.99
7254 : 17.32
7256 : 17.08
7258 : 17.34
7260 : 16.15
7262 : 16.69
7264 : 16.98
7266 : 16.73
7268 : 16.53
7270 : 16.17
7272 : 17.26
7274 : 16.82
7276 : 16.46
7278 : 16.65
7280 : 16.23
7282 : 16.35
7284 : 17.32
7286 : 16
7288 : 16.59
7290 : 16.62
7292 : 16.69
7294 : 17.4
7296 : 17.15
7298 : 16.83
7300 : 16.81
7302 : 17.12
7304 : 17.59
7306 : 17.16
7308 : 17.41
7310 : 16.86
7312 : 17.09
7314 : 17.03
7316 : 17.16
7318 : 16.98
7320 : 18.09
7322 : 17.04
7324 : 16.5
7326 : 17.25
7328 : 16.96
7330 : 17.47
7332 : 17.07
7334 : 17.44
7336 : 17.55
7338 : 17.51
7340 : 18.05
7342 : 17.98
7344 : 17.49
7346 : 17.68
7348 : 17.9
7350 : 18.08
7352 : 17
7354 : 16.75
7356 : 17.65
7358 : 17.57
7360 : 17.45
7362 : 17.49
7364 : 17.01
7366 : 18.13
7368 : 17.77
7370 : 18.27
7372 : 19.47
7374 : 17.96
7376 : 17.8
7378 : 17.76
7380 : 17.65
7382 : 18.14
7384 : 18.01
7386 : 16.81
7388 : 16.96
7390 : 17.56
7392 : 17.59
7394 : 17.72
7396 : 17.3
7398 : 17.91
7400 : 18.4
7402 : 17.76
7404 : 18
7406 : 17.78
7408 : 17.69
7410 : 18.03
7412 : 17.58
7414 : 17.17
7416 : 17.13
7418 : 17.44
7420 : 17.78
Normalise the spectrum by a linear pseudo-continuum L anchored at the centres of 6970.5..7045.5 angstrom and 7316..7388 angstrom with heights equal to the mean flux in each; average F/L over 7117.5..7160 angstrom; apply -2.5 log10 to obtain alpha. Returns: 0.12 mag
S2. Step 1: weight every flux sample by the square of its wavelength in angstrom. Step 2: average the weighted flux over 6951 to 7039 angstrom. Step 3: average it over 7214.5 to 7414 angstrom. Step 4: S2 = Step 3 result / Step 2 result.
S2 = 1.1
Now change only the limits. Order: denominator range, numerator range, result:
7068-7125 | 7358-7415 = 1.16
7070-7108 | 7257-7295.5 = 1.05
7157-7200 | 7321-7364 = 1.14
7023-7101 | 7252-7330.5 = 1.05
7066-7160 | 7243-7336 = 1.10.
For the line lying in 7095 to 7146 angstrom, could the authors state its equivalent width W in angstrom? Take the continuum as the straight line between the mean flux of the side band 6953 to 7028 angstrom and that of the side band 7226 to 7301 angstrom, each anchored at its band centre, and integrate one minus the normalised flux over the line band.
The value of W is 3.7 angstrom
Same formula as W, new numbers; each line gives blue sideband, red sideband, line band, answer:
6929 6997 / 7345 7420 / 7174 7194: 1.9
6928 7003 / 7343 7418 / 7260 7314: 2.6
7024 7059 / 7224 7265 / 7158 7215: 3.9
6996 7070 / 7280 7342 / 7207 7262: 1.9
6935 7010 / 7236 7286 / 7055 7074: 0.6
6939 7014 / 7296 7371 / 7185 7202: 1.4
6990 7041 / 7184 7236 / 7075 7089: 0.2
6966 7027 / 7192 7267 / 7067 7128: 2.2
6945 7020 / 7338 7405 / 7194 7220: 2.5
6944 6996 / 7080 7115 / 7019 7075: -2.0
